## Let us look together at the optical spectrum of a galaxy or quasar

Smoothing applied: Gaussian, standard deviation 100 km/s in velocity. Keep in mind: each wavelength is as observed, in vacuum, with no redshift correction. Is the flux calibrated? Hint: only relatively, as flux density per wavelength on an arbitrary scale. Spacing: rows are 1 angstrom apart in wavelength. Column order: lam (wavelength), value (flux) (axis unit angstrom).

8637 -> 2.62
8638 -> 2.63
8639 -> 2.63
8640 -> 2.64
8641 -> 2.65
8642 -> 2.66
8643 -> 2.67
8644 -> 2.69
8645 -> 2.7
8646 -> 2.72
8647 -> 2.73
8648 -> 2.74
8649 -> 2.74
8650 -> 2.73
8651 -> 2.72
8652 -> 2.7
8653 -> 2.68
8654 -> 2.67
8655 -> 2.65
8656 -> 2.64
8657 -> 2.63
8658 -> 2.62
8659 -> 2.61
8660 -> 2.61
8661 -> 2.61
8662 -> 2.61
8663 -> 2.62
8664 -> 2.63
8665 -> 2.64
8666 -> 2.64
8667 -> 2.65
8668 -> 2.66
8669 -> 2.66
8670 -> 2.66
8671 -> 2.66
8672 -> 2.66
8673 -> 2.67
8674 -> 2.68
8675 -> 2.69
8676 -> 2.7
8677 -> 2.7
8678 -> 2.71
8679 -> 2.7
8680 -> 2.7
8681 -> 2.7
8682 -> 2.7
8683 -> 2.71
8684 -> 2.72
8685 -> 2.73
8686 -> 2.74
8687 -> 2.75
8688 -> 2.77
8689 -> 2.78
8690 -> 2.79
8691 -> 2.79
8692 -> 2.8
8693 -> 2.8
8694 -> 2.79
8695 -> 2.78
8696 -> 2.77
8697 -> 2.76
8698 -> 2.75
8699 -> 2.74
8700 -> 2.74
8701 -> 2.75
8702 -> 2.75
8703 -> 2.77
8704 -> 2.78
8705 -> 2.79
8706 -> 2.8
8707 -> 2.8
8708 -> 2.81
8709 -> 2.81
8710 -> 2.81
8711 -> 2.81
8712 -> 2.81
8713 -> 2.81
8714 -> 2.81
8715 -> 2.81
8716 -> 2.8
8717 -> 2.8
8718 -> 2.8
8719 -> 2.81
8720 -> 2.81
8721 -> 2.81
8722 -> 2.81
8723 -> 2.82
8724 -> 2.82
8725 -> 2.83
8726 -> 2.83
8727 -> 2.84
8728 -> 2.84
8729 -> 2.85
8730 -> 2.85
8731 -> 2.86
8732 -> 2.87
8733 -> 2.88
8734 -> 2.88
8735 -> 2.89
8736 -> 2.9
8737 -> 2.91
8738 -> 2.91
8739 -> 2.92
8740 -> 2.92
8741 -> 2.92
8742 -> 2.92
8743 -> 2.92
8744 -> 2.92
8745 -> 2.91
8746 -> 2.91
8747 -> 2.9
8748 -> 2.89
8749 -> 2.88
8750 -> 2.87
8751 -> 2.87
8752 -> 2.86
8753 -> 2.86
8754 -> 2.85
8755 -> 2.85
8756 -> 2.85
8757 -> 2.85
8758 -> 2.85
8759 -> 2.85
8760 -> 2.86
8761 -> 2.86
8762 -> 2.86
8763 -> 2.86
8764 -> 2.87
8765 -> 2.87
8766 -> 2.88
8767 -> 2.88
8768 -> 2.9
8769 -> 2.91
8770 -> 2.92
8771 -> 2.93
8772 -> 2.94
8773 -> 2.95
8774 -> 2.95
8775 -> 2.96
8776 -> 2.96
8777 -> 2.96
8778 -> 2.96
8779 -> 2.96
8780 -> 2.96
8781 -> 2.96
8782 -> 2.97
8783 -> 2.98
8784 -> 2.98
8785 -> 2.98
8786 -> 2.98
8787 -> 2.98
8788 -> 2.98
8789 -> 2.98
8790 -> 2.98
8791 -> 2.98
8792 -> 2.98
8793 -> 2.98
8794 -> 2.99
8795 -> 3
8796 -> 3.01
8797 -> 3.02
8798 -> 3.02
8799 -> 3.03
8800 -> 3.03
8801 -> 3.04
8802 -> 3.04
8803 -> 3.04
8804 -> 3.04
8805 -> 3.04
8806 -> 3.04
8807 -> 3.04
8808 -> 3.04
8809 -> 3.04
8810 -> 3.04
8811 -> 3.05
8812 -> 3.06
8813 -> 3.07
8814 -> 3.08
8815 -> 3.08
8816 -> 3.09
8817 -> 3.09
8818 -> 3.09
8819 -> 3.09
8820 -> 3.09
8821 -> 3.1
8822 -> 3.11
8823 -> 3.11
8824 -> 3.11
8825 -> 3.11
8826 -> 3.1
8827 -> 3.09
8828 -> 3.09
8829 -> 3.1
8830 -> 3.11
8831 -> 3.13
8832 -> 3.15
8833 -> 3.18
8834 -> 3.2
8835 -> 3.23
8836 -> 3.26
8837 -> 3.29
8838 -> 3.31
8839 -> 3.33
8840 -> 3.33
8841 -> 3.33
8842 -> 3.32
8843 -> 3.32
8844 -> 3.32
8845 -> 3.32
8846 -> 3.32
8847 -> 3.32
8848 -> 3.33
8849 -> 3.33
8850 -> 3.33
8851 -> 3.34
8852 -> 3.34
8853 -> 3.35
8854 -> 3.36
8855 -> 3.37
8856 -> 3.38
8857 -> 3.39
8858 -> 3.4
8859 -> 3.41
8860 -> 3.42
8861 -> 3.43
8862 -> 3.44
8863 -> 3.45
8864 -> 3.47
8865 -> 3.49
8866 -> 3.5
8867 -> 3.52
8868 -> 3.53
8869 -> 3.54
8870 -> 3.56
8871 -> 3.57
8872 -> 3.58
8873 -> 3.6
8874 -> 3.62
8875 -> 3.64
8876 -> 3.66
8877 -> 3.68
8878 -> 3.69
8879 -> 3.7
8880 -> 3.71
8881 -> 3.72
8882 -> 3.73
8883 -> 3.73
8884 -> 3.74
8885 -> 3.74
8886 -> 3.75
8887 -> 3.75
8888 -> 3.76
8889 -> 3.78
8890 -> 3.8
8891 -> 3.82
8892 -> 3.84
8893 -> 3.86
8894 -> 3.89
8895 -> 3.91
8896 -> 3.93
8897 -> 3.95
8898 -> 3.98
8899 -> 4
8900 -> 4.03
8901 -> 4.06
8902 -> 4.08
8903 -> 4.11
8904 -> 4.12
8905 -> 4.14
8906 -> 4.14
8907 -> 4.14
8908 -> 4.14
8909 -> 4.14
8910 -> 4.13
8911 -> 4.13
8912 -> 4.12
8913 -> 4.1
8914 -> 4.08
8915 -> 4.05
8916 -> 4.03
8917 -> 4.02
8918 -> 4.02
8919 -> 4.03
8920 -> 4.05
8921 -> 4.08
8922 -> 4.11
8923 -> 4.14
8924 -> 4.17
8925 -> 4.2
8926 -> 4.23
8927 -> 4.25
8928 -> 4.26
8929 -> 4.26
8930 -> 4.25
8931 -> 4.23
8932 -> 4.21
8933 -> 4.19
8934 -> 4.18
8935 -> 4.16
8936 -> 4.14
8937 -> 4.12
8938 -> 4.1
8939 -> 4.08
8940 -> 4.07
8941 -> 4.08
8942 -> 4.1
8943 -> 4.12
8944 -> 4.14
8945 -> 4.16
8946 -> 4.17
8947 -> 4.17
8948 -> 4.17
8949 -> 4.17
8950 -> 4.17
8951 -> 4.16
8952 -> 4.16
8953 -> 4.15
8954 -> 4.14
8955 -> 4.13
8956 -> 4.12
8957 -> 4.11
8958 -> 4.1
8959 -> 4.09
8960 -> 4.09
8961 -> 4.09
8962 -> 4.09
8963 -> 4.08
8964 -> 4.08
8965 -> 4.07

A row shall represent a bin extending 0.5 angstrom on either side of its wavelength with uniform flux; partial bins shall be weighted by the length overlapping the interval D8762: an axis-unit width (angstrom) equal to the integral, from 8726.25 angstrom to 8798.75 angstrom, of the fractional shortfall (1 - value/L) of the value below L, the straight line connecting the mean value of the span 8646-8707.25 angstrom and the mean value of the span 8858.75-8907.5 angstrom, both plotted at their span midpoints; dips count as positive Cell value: 5.16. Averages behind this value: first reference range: 2.71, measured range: 2.92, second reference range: 3.75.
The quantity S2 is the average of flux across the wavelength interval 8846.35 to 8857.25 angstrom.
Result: 3.35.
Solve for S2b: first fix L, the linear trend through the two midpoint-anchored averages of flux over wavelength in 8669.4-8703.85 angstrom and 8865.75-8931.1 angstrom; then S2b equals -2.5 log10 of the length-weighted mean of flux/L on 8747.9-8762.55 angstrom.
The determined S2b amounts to 0.09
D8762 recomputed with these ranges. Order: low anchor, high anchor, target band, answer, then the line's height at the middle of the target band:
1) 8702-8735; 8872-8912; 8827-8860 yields 2.7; 3.58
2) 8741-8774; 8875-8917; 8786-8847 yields 4.0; 3.33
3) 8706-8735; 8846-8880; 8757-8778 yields 1.0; 3.04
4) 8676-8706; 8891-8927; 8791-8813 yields 2.5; 3.42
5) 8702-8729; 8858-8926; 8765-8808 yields 3.3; 3.22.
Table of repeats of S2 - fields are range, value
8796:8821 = 3.05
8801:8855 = 3.17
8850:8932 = 3.82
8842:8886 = 3.5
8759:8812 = 2.97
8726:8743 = 2.88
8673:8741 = 2.79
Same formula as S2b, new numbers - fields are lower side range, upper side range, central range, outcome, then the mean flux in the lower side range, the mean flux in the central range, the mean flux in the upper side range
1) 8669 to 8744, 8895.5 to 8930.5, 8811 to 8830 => 0.14 mag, 2.79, 3.09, 4.1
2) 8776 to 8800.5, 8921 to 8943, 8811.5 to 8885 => 0.04 mag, 2.98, 3.35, 4.17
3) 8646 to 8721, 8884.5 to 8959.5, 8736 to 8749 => 0.05 mag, 2.73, 2.91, 4.08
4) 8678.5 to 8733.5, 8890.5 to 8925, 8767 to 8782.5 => 0.10 mag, 2.79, 2.94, 4.05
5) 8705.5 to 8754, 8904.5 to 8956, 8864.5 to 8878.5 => 0.05 mag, 2.85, 3.58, 4.14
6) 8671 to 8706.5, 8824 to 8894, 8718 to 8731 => 0.02 mag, 2.74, 2.83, 3.46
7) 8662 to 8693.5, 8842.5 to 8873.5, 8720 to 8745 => 0.02 mag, 2.7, 2.87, 3.42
